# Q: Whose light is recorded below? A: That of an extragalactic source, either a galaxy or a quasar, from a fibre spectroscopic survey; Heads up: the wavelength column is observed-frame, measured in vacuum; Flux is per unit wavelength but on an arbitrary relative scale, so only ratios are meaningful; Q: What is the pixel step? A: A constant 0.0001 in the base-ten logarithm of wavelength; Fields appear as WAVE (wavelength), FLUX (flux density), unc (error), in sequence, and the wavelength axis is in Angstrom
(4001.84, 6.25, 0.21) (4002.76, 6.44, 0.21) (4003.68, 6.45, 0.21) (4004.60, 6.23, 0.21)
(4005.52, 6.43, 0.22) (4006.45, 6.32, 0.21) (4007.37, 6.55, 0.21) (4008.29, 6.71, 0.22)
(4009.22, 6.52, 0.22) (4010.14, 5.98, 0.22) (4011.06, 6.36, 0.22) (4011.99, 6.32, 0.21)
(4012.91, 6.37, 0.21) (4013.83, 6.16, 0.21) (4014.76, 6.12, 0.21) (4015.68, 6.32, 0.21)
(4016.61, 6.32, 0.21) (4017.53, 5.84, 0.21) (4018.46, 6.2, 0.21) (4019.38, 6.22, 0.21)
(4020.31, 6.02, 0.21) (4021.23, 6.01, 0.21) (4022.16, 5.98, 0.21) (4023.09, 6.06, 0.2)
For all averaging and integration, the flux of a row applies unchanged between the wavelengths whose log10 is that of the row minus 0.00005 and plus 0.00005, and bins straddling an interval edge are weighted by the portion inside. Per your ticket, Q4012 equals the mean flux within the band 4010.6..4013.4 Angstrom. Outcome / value 6.36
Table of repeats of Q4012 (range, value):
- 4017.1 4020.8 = 6.07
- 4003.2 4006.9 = 6.36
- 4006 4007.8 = 6.44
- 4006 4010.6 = 6.42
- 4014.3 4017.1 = 6.26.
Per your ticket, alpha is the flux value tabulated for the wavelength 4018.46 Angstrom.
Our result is 6.2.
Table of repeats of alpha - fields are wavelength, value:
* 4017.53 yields 5.84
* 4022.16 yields 5.98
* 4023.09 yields 6.06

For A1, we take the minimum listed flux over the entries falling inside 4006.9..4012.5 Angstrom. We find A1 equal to 5.98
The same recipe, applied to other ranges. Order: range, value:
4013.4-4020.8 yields 5.84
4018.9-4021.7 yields 6.01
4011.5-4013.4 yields 6.32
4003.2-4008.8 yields 6.23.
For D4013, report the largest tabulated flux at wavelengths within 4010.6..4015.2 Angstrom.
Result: 6.37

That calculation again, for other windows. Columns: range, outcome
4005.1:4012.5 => 6.71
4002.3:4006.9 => 6.45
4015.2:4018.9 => 6.32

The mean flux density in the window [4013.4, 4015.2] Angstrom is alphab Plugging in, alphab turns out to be 6.12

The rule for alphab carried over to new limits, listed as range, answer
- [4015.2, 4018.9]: 6.17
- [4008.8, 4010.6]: 6.26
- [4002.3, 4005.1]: 6.39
